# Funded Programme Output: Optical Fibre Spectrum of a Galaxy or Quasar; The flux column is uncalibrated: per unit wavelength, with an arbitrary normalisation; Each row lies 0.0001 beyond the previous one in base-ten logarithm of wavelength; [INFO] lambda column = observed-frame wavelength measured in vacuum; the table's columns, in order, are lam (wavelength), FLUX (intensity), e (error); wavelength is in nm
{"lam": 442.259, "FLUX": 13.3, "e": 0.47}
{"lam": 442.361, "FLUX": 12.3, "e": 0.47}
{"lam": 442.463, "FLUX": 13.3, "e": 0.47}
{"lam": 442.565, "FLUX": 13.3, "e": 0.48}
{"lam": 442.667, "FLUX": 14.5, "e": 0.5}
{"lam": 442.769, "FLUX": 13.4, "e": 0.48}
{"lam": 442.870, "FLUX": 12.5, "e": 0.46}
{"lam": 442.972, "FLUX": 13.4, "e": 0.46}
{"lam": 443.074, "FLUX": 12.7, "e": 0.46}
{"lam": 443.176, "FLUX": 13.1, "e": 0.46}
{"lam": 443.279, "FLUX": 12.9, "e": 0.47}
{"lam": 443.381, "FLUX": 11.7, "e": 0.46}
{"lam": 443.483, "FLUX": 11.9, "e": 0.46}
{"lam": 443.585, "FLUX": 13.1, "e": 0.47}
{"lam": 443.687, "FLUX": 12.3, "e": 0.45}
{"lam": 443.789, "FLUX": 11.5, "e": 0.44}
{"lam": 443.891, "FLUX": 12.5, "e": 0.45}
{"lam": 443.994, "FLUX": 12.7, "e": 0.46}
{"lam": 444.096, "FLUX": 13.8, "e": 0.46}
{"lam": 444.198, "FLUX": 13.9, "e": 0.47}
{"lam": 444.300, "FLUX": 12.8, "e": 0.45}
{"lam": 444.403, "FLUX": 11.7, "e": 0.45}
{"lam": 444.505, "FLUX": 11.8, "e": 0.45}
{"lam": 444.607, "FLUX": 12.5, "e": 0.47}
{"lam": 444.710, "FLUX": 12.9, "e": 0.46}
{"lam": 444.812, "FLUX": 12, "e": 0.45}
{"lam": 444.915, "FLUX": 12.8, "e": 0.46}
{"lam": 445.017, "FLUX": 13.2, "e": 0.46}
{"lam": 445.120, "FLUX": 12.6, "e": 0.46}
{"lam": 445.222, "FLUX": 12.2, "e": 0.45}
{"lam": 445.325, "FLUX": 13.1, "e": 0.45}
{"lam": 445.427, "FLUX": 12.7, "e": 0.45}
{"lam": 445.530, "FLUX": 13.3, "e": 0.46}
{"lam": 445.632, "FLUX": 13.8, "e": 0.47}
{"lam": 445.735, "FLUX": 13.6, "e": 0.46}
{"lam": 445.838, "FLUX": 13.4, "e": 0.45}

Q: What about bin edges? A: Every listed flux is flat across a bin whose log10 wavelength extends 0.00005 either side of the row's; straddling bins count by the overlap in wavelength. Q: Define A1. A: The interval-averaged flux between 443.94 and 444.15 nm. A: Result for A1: 13.2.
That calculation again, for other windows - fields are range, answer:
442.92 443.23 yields 13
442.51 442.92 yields 13.4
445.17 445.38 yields 12.7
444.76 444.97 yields 12.4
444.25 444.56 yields 12.1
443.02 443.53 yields 12.5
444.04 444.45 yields 13.1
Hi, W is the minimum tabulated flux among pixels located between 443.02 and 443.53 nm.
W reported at 11.7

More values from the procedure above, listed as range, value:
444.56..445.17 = 12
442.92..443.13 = 12.7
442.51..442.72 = 13.3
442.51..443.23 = 12.5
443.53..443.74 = 12.3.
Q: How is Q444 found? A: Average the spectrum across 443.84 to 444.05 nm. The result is 12.6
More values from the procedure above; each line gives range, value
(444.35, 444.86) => 12.2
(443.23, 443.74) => 12.4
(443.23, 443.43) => 12.3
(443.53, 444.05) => 12.4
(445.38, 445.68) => 13.3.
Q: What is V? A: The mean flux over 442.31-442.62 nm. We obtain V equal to 13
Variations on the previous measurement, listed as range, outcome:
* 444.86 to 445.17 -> 12.8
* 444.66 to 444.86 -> 12.5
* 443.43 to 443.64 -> 12.5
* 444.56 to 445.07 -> 12.7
